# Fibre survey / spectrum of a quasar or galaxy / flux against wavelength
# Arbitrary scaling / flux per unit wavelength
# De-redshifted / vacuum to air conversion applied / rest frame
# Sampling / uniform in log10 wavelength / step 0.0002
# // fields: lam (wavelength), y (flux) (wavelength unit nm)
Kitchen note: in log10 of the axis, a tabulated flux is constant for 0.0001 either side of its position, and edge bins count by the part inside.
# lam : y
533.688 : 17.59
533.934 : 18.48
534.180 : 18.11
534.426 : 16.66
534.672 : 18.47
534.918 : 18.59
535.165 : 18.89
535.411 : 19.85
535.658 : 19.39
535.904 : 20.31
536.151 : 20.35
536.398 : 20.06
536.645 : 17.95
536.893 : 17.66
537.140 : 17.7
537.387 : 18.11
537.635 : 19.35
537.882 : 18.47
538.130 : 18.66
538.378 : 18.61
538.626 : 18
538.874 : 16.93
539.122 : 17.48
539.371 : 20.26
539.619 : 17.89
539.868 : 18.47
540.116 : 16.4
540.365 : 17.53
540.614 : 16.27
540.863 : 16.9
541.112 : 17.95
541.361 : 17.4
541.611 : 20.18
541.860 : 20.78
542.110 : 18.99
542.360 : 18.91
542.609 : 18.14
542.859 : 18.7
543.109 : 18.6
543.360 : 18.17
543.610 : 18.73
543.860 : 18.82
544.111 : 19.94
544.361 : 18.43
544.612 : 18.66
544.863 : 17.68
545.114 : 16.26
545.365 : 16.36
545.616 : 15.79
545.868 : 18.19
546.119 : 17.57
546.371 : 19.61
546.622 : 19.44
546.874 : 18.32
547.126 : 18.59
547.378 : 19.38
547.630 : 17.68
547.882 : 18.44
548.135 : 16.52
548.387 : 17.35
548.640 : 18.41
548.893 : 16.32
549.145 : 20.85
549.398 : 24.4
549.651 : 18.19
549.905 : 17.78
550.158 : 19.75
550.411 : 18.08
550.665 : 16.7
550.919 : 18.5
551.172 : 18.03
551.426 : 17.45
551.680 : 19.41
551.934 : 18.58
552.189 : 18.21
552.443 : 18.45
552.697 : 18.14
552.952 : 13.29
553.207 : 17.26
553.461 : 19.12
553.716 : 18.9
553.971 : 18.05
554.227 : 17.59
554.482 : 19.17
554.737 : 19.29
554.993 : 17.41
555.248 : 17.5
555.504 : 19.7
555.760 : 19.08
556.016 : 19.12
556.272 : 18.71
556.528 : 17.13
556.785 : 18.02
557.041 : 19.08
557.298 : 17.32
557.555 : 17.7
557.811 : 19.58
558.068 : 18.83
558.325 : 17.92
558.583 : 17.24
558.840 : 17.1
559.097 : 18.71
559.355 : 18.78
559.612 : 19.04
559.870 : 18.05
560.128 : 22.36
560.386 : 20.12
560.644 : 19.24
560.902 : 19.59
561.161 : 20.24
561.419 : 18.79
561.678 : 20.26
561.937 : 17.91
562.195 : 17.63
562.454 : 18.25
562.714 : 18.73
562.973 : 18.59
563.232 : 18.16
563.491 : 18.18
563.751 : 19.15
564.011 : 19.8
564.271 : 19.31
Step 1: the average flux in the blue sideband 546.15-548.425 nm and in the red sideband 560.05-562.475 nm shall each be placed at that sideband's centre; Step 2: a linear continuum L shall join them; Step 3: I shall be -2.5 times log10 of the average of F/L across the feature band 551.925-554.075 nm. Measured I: 0.06 mag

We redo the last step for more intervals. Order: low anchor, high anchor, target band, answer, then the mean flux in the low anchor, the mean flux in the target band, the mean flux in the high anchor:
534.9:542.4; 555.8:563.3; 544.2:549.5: 0.02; 18.5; 18.3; 18.7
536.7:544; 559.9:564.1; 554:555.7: 0.02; 18.3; 18.4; 19.2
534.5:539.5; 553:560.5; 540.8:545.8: 0.02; 18.7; 18.3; 18.5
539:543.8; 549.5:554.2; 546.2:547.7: -0.04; 18.3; 18.8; 18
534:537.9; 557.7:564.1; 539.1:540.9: 0.06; 18.8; 17.7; 18.9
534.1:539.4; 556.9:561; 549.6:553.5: 0.05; 18.6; 17.9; 18.8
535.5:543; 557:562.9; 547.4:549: 0.06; 18.5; 17.6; 18.8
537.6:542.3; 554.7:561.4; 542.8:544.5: -0.03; 18.2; 18.8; 18.7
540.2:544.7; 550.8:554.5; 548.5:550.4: -0.07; 18.5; 19.3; 18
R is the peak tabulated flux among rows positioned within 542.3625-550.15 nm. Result 24.4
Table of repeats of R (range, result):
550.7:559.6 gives 19.7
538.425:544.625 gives 20.78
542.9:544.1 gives 18.82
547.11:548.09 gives 19.38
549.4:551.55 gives 19.75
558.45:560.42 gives 22.36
